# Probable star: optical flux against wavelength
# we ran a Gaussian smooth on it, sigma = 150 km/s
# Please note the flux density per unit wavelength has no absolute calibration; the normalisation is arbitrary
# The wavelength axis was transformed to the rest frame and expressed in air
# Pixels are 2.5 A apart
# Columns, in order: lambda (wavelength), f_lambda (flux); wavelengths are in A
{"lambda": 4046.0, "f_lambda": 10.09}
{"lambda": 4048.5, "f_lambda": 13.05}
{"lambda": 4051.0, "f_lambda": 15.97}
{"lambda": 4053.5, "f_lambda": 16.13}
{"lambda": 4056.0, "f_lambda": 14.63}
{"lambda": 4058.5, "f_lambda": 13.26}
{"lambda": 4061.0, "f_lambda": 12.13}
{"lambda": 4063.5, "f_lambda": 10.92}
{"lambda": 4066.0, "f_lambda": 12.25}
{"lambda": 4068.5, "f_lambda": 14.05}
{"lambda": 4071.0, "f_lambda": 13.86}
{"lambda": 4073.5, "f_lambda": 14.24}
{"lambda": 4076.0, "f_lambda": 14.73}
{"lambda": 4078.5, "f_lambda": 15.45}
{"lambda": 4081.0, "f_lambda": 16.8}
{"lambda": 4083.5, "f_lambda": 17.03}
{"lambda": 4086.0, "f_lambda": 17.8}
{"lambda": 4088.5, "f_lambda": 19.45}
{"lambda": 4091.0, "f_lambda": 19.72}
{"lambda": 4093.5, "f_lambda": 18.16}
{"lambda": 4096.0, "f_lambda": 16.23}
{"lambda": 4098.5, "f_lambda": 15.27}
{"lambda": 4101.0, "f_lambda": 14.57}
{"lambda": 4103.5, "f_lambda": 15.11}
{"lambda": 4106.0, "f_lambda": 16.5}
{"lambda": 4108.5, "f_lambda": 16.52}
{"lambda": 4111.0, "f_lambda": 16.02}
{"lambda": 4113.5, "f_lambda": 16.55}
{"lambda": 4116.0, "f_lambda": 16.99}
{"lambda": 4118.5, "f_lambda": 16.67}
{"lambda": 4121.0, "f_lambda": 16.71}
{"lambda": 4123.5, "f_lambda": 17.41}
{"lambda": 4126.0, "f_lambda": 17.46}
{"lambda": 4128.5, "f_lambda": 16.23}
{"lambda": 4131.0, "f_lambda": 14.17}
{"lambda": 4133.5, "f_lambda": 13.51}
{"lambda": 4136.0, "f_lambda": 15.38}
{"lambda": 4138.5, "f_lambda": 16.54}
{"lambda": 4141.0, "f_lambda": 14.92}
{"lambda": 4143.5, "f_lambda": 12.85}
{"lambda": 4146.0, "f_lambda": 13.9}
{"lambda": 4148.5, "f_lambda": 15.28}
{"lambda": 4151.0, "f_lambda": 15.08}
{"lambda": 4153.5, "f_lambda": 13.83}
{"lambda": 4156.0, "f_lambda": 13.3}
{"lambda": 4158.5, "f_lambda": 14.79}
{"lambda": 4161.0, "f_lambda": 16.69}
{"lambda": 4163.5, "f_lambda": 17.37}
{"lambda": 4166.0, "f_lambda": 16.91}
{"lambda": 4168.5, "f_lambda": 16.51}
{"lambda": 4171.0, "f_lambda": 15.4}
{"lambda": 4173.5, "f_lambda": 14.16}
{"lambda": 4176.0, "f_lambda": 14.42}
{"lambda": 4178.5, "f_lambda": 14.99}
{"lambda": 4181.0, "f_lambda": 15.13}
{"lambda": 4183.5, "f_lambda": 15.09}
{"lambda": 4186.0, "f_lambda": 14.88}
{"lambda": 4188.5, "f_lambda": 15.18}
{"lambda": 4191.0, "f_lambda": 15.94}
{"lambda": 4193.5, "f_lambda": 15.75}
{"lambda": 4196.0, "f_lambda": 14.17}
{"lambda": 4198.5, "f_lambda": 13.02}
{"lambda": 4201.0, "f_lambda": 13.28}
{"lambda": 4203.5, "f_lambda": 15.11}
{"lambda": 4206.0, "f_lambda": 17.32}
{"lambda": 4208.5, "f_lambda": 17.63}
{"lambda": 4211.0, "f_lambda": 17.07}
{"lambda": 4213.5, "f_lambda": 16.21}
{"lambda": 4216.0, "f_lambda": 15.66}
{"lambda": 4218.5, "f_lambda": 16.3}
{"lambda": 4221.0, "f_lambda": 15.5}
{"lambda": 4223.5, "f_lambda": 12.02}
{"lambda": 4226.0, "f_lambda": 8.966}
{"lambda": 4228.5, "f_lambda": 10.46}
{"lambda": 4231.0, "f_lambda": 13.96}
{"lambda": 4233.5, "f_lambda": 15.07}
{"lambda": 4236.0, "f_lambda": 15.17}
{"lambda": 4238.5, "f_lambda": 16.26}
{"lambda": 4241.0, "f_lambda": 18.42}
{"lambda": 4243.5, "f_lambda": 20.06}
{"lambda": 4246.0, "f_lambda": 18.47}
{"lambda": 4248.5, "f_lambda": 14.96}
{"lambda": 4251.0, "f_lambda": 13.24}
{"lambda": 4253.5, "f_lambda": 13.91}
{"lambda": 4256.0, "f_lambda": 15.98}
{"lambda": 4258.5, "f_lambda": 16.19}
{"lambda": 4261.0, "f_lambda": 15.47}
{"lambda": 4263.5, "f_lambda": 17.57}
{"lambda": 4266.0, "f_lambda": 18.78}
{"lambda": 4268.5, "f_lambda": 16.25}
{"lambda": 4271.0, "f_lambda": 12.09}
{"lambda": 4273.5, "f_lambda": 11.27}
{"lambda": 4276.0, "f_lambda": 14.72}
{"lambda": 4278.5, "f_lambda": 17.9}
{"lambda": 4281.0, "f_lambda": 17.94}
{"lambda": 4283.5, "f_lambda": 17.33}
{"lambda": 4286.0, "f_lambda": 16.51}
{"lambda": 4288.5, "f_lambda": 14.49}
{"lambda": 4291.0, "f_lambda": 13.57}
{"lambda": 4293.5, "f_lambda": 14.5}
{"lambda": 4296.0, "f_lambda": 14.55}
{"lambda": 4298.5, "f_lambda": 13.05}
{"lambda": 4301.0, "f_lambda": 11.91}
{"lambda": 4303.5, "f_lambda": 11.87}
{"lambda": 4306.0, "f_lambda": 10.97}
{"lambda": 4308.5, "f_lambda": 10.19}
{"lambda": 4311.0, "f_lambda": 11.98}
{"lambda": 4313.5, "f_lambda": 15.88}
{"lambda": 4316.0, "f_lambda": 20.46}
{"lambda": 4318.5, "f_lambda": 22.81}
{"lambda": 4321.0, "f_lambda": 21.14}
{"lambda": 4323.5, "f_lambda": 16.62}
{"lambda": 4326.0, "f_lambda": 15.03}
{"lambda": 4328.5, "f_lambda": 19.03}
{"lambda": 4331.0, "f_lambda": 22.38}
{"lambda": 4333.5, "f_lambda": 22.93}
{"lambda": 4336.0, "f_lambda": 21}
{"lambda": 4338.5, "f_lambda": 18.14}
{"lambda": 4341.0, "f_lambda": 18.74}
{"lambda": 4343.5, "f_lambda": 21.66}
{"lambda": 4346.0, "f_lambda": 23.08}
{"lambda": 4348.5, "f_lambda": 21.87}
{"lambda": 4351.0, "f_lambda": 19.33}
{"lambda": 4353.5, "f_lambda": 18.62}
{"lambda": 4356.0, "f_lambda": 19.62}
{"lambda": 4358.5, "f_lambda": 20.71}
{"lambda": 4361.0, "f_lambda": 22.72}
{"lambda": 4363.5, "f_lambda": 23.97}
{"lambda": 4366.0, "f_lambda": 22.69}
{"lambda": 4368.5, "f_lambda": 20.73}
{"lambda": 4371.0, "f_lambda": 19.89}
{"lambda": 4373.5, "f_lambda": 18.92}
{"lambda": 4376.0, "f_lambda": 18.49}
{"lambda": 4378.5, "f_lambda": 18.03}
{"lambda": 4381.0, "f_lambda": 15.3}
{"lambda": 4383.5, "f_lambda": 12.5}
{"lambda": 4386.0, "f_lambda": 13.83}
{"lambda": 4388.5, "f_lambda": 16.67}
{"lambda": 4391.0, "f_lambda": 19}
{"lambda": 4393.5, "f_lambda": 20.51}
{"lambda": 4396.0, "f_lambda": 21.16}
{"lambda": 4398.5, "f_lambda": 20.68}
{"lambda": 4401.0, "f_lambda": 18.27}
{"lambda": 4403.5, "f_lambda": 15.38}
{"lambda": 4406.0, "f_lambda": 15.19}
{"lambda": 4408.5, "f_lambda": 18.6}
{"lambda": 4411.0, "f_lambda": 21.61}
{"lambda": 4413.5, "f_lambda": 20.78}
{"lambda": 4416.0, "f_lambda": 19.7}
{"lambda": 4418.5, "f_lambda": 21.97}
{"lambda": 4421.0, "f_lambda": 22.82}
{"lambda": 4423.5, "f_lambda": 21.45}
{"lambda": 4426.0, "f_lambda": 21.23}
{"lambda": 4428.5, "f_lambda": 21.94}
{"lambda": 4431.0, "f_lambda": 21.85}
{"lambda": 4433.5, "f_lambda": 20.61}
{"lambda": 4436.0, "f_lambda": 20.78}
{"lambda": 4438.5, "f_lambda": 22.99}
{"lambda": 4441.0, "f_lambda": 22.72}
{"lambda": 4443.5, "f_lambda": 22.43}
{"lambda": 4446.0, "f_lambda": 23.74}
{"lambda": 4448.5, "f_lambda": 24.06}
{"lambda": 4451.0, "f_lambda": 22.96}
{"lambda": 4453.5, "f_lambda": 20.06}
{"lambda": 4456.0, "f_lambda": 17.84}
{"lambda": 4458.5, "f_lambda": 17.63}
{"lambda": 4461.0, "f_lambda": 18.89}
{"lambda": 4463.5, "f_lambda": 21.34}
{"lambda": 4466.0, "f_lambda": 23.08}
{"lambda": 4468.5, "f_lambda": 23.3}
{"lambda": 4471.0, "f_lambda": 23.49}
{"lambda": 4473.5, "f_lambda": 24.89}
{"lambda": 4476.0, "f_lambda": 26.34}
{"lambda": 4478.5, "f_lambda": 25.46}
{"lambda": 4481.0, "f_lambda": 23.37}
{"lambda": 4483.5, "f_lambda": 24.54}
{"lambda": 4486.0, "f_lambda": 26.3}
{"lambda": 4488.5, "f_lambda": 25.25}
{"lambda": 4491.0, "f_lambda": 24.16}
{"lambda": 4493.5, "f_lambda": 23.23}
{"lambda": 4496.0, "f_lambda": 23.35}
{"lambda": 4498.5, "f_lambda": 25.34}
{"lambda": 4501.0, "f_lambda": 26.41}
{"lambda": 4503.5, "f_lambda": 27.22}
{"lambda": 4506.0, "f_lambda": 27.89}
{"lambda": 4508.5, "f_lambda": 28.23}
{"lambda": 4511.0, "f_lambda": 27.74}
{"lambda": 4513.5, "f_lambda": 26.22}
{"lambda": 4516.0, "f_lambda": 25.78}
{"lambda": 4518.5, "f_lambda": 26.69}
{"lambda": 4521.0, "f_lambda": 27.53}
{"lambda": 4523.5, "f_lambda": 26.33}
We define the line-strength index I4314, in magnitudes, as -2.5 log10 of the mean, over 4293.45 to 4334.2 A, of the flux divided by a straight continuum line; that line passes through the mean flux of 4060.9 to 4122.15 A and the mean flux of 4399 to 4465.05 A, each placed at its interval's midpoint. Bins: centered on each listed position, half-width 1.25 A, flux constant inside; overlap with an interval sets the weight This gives 0.18 mag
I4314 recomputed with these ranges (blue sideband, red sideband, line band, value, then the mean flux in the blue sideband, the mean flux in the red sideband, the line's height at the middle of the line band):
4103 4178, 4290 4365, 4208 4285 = 0.097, 15.6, 18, 16.9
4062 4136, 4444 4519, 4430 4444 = 0.062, 15.9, 24.1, 23.2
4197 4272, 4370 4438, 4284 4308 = 0.232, 15.4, 19.2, 16.7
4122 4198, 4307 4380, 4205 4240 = 0.126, 15.2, 19.5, 16.7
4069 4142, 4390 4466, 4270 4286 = 0.207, 16.2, 20.7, 18.6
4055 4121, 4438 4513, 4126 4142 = 0.086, 15.6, 23.8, 16.6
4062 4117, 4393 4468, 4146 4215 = 0.121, 15.8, 20.8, 17.1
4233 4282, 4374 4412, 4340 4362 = -0.204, 16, 17.7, 17.2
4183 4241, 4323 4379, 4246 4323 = 0.154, 14.9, 20.3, 17.7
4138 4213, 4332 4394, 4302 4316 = 0.380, 15.2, 19.6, 18.3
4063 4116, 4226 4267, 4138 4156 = 0.096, 15.9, 15.6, 15.8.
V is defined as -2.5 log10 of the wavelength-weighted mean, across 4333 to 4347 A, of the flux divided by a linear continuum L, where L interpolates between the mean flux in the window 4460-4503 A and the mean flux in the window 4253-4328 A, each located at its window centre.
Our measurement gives -0.176 mag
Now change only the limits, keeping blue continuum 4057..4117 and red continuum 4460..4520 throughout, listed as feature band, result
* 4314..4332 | 0.09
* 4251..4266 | 0.23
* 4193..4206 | 0.25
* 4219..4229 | 0.47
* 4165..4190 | 0.16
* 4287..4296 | 0.38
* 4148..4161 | 0.17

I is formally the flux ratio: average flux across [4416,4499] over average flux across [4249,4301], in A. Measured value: 1.5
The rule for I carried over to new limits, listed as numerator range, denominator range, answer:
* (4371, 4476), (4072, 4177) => 1.27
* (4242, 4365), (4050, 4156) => 1.11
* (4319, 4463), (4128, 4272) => 1.32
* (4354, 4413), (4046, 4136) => 1.22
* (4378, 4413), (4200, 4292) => 1.14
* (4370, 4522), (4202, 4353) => 1.35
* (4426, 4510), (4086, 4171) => 1.46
